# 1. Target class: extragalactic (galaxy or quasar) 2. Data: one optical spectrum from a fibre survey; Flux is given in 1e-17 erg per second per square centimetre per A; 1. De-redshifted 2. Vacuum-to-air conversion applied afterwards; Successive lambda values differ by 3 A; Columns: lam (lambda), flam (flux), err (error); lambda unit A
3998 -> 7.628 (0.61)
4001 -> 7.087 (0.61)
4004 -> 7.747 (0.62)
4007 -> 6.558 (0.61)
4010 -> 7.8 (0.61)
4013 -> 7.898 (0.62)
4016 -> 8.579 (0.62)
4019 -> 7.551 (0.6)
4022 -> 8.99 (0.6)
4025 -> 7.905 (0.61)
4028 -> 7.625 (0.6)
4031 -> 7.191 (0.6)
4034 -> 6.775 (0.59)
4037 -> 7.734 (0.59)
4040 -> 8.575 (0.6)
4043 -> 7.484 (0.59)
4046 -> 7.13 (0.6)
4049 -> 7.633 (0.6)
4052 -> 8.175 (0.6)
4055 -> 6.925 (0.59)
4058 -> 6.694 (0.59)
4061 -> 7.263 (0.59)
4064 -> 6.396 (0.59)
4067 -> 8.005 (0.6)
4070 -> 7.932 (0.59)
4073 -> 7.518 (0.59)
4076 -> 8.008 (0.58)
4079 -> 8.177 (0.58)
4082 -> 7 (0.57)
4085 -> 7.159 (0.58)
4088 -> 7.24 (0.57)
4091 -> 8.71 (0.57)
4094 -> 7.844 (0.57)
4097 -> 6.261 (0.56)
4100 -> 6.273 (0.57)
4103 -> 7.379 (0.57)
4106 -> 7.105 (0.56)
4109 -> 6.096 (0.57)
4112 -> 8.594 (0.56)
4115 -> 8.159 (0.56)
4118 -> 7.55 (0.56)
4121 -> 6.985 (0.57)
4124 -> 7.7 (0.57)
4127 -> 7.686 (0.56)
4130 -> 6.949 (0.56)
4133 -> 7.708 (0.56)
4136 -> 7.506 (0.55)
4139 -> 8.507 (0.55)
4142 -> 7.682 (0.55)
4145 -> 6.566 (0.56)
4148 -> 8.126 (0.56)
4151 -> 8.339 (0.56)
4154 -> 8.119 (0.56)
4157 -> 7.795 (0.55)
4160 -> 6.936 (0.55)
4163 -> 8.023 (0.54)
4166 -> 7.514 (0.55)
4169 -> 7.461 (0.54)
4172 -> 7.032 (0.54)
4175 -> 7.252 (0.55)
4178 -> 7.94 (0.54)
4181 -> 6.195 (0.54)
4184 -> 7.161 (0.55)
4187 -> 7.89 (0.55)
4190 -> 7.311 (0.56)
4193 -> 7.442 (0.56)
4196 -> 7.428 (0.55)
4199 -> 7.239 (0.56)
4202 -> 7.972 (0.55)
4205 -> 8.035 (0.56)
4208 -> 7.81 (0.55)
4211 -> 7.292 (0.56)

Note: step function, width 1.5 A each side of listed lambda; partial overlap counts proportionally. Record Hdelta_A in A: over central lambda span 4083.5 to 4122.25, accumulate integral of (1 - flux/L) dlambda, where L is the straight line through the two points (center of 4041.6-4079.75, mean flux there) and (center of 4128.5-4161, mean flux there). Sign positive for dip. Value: 1.20 A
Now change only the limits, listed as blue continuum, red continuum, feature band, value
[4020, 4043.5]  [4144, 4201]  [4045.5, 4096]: 1.25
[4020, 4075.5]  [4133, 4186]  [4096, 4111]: 1.69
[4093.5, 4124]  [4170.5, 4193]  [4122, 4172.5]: -2.67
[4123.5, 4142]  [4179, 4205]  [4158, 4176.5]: 0.31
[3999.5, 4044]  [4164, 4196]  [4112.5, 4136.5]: -0.36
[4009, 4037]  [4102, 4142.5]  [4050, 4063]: 0.80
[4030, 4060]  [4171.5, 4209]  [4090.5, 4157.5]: -0.80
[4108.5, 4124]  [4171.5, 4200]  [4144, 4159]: -0.73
